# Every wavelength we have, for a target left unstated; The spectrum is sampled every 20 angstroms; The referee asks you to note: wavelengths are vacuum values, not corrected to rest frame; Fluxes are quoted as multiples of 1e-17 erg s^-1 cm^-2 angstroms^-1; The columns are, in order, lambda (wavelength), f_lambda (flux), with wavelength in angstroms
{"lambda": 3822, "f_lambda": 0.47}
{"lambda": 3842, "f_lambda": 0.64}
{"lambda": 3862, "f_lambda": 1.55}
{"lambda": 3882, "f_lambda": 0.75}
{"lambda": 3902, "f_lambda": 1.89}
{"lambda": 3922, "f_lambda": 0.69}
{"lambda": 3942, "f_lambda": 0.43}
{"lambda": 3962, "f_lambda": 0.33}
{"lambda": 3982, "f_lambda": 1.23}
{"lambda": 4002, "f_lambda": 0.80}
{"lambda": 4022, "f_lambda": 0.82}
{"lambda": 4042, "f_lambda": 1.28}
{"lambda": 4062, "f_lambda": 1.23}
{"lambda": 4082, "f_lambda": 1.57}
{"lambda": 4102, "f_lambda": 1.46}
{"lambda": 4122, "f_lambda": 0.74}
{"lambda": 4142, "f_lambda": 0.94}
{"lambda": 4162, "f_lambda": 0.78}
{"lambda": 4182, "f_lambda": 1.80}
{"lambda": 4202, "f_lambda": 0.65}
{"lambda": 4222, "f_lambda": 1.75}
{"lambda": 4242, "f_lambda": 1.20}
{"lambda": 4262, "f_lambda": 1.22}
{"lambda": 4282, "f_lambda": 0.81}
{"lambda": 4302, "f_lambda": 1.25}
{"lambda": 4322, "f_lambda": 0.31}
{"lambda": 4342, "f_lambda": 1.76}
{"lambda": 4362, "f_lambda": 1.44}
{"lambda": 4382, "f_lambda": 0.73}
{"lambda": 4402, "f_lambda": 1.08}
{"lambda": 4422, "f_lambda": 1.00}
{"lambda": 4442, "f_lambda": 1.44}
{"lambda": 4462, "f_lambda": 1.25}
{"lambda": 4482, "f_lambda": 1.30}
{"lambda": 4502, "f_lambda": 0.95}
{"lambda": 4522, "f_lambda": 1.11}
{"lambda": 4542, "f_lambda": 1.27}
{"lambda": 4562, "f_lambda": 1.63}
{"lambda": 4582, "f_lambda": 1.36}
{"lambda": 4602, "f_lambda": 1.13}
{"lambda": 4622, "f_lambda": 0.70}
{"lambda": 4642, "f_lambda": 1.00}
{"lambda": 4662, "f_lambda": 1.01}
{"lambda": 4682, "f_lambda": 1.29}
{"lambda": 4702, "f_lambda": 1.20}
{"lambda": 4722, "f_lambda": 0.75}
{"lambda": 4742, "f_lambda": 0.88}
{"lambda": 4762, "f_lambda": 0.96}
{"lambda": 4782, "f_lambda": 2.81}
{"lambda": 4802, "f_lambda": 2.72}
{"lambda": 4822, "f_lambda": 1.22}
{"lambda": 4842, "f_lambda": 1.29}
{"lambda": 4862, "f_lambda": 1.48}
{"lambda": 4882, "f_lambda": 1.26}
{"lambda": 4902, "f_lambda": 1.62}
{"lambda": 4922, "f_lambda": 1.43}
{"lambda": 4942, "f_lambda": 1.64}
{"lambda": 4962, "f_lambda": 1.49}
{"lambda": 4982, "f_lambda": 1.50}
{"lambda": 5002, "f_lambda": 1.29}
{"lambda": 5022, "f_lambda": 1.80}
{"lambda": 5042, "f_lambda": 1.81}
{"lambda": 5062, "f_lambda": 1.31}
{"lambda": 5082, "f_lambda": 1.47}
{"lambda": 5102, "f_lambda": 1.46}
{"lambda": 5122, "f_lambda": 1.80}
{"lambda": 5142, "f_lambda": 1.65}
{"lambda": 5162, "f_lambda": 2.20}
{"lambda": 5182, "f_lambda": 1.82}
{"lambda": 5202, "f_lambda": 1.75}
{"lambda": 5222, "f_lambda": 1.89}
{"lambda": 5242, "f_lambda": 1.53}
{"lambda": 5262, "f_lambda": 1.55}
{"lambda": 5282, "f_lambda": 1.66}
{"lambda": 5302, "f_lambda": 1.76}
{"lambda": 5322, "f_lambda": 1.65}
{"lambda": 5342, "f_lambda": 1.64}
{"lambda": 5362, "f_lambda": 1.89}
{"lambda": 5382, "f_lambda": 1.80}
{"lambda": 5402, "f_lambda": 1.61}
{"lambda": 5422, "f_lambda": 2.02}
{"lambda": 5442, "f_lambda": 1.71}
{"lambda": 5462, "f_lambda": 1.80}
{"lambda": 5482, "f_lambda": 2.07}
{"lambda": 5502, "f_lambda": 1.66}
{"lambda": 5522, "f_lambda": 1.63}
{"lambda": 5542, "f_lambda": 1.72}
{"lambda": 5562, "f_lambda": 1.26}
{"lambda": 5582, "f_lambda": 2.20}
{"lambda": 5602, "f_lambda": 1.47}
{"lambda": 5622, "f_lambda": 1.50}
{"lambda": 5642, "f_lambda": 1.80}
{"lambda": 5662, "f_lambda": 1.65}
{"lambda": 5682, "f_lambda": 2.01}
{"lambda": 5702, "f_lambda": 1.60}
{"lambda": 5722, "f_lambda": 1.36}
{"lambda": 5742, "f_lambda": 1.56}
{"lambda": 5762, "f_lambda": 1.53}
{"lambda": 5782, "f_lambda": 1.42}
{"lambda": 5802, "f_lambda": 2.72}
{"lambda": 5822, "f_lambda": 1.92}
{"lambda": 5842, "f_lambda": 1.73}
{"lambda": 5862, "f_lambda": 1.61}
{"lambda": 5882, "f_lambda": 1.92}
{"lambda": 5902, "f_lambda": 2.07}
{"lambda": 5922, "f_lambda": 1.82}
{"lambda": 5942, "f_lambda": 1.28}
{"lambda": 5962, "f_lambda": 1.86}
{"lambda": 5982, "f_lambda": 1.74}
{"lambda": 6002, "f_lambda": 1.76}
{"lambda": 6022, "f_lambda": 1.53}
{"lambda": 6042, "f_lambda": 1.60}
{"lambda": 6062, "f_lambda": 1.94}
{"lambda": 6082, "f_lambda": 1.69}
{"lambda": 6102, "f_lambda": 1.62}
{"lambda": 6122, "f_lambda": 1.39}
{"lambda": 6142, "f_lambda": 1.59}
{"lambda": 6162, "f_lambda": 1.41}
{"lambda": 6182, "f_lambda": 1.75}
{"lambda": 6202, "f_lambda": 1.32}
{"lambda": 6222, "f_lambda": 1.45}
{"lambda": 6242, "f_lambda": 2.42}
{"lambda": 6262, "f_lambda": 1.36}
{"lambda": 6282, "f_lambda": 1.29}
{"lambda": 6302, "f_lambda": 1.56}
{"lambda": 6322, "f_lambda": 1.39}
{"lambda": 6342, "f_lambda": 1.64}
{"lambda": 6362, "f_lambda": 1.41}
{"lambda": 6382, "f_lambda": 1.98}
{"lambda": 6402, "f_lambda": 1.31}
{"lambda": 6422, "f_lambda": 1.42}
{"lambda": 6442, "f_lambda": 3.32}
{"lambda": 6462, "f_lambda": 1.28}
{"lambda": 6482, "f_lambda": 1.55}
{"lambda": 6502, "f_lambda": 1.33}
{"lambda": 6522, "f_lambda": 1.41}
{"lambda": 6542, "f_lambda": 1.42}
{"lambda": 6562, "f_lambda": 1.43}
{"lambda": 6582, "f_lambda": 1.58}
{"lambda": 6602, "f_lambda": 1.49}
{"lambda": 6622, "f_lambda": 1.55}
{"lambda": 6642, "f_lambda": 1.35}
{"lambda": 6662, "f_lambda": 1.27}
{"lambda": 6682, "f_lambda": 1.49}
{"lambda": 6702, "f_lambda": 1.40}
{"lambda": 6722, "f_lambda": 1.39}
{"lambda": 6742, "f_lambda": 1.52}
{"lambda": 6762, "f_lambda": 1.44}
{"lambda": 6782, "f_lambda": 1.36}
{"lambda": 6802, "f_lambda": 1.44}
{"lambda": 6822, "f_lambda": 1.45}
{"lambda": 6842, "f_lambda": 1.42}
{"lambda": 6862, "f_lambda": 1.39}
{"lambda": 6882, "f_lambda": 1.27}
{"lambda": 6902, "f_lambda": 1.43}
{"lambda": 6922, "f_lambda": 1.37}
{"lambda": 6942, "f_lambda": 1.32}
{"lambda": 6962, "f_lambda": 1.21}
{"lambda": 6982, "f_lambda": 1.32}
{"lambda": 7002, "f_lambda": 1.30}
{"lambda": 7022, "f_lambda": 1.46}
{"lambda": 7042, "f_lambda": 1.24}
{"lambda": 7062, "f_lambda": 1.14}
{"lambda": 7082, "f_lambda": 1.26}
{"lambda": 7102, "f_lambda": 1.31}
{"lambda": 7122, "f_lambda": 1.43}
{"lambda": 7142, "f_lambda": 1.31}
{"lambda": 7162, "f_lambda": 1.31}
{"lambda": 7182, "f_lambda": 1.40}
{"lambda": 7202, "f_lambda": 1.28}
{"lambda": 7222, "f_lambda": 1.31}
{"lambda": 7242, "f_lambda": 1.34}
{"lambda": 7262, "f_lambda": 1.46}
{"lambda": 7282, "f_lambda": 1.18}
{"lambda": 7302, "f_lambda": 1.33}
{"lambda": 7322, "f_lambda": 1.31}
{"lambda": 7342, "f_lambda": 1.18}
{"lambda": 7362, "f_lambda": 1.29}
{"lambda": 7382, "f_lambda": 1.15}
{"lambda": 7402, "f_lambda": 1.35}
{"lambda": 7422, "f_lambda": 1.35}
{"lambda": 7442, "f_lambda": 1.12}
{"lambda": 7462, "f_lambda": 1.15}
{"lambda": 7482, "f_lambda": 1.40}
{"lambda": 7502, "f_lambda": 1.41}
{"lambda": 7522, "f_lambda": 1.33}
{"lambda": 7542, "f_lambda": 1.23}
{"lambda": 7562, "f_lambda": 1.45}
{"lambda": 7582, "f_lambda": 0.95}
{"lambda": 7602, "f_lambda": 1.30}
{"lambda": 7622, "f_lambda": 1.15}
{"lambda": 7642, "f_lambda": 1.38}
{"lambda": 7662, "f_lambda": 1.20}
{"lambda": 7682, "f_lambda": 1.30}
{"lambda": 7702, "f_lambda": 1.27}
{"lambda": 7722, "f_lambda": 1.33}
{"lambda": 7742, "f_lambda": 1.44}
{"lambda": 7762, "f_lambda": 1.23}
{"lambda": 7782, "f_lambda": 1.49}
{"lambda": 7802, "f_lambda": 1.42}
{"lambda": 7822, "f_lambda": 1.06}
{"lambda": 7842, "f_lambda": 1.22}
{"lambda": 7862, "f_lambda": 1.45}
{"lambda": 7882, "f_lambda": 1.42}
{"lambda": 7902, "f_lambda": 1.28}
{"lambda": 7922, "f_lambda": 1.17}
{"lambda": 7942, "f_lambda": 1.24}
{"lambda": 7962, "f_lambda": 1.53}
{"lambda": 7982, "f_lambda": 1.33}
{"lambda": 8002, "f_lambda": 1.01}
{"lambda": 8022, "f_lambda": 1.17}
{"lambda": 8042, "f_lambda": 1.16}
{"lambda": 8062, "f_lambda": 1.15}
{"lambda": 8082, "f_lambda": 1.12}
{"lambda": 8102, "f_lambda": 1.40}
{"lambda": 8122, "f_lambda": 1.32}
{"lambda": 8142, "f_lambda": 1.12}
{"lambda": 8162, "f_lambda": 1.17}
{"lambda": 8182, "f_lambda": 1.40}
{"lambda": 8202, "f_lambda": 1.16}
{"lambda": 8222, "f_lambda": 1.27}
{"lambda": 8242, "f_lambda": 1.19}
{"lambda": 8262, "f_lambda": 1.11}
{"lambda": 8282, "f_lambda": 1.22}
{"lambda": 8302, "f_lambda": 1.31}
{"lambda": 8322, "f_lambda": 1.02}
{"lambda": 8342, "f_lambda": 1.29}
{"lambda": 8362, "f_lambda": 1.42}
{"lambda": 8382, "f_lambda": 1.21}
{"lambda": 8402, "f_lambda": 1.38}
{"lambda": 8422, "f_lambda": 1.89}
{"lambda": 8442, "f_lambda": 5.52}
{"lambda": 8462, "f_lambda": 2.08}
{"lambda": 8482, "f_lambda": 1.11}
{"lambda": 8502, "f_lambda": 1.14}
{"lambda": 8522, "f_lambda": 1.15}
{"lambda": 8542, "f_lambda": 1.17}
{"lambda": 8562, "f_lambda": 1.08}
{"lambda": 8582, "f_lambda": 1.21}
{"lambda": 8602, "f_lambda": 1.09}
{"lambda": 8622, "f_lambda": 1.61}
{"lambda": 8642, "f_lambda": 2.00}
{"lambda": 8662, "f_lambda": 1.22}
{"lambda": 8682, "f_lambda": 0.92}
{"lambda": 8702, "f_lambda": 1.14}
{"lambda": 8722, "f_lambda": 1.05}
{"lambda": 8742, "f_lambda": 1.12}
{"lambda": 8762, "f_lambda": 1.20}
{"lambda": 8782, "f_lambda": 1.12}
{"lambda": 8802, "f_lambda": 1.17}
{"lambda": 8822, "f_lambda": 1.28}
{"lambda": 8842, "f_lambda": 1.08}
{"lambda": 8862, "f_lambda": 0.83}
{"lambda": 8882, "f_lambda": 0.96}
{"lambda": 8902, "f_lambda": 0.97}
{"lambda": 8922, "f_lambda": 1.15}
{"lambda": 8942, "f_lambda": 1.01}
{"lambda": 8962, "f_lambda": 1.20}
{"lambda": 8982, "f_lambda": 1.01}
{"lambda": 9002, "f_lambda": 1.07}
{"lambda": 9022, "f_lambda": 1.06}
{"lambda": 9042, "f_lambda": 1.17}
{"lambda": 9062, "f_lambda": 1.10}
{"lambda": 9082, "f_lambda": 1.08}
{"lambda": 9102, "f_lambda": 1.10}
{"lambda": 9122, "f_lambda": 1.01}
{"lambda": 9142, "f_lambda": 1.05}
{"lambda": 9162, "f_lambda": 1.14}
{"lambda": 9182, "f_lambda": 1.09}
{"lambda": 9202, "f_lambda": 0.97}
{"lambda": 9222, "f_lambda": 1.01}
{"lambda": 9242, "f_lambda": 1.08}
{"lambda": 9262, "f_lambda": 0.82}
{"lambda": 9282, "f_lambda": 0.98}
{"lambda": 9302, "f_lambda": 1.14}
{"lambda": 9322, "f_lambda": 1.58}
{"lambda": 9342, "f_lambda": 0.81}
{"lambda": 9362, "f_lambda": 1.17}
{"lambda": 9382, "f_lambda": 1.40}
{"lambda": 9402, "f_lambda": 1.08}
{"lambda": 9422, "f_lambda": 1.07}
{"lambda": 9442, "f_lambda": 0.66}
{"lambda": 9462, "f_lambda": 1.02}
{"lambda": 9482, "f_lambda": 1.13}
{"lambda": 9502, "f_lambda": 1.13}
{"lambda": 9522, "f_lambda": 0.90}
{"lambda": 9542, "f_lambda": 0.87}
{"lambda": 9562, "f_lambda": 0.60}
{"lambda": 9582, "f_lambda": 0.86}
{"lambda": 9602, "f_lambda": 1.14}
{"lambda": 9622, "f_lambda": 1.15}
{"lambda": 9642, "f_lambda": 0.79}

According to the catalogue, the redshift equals 0.29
